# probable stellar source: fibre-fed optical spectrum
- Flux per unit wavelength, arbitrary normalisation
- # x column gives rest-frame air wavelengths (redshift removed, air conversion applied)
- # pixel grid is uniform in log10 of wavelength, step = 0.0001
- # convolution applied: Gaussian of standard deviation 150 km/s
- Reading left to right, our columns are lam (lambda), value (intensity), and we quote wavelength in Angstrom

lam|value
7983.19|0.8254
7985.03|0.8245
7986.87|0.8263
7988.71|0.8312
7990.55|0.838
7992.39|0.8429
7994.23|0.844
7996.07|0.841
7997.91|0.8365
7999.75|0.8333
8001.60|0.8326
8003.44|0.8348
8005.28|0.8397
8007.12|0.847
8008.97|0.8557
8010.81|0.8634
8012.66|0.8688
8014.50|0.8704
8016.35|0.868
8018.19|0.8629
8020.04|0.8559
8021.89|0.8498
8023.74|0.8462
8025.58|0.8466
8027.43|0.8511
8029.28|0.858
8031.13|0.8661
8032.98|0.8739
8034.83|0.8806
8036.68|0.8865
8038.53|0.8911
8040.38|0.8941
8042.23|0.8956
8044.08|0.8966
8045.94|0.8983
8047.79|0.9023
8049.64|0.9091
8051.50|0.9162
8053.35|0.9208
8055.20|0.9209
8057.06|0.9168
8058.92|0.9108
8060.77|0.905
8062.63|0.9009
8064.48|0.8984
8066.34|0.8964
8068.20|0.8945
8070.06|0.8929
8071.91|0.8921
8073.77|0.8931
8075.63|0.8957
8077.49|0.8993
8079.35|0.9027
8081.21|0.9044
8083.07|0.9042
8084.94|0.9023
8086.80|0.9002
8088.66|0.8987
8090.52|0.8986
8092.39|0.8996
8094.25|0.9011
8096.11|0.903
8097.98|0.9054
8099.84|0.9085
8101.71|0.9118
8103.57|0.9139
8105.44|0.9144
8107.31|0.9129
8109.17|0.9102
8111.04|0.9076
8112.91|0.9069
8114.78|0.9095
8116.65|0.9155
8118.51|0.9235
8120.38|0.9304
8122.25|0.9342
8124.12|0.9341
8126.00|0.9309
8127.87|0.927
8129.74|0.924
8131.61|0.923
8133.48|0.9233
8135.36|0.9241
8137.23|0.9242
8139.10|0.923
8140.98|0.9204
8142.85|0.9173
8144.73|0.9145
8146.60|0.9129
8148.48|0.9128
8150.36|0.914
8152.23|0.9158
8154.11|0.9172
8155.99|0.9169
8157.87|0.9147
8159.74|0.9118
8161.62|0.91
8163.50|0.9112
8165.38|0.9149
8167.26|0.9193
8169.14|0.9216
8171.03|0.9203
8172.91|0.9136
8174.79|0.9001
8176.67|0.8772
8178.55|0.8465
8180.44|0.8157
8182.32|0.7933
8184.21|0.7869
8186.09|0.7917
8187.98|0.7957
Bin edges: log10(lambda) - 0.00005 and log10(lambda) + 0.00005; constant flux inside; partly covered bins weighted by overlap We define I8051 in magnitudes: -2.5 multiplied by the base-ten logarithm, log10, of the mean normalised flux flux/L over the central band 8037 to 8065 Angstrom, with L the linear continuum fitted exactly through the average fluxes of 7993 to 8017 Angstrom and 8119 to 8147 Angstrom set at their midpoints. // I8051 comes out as -0.04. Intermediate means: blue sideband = 0.849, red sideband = 0.924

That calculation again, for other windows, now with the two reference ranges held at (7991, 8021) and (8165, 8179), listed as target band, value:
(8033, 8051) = -0.04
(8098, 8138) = -0.04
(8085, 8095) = -0.03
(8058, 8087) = -0.04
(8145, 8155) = -0.02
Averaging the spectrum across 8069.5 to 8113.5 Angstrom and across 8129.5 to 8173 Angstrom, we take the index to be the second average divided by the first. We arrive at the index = 1.02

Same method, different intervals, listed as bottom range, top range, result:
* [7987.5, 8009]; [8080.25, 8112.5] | 1.08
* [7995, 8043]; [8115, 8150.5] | 1.07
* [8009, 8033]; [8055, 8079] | 1.05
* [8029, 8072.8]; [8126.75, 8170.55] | 1.02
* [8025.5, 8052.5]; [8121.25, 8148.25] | 1.04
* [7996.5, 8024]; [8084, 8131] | 1.07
